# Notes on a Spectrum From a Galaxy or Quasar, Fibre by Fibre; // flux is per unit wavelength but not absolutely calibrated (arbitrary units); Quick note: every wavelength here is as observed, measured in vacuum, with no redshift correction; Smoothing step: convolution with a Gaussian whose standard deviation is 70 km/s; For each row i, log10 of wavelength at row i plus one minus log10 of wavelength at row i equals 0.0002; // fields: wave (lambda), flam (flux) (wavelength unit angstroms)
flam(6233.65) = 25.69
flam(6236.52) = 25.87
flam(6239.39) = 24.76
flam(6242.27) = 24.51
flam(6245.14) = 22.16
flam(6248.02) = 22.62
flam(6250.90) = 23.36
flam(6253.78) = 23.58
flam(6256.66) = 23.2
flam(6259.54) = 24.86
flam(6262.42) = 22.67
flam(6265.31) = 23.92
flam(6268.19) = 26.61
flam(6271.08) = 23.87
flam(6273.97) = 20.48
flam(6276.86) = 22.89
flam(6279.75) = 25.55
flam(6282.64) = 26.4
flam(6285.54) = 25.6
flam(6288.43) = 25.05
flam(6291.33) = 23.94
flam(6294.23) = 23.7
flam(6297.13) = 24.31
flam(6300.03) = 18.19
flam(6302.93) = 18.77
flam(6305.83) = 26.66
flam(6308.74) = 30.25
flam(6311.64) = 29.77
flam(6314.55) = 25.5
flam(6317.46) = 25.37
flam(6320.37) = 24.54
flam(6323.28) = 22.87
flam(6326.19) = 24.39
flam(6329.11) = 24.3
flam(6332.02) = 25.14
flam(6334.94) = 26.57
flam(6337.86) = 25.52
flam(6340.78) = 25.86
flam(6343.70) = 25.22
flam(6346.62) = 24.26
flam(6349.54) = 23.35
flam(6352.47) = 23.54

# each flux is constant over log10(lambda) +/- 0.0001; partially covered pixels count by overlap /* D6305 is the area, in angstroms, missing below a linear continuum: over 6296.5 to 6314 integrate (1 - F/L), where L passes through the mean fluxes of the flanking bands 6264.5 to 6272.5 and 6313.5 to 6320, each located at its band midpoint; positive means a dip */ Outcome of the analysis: 0.3 angstroms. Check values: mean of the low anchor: 24.9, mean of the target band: 24.7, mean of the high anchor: 25.3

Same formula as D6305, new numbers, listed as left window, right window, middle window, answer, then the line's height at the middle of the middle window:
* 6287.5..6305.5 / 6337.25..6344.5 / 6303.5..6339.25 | -2.3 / 24.2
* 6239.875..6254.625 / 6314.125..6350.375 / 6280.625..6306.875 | 0.6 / 24.2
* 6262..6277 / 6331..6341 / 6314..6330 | 0.5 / 25.3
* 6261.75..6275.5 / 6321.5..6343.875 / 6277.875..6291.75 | -0.8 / 23.9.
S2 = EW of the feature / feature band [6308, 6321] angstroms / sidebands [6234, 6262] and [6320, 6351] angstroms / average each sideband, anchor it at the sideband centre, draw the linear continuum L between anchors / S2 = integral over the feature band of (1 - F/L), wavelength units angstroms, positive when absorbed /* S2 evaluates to -1.3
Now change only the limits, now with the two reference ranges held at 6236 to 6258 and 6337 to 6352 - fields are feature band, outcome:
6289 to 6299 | 0.1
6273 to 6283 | 0.1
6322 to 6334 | 0.1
